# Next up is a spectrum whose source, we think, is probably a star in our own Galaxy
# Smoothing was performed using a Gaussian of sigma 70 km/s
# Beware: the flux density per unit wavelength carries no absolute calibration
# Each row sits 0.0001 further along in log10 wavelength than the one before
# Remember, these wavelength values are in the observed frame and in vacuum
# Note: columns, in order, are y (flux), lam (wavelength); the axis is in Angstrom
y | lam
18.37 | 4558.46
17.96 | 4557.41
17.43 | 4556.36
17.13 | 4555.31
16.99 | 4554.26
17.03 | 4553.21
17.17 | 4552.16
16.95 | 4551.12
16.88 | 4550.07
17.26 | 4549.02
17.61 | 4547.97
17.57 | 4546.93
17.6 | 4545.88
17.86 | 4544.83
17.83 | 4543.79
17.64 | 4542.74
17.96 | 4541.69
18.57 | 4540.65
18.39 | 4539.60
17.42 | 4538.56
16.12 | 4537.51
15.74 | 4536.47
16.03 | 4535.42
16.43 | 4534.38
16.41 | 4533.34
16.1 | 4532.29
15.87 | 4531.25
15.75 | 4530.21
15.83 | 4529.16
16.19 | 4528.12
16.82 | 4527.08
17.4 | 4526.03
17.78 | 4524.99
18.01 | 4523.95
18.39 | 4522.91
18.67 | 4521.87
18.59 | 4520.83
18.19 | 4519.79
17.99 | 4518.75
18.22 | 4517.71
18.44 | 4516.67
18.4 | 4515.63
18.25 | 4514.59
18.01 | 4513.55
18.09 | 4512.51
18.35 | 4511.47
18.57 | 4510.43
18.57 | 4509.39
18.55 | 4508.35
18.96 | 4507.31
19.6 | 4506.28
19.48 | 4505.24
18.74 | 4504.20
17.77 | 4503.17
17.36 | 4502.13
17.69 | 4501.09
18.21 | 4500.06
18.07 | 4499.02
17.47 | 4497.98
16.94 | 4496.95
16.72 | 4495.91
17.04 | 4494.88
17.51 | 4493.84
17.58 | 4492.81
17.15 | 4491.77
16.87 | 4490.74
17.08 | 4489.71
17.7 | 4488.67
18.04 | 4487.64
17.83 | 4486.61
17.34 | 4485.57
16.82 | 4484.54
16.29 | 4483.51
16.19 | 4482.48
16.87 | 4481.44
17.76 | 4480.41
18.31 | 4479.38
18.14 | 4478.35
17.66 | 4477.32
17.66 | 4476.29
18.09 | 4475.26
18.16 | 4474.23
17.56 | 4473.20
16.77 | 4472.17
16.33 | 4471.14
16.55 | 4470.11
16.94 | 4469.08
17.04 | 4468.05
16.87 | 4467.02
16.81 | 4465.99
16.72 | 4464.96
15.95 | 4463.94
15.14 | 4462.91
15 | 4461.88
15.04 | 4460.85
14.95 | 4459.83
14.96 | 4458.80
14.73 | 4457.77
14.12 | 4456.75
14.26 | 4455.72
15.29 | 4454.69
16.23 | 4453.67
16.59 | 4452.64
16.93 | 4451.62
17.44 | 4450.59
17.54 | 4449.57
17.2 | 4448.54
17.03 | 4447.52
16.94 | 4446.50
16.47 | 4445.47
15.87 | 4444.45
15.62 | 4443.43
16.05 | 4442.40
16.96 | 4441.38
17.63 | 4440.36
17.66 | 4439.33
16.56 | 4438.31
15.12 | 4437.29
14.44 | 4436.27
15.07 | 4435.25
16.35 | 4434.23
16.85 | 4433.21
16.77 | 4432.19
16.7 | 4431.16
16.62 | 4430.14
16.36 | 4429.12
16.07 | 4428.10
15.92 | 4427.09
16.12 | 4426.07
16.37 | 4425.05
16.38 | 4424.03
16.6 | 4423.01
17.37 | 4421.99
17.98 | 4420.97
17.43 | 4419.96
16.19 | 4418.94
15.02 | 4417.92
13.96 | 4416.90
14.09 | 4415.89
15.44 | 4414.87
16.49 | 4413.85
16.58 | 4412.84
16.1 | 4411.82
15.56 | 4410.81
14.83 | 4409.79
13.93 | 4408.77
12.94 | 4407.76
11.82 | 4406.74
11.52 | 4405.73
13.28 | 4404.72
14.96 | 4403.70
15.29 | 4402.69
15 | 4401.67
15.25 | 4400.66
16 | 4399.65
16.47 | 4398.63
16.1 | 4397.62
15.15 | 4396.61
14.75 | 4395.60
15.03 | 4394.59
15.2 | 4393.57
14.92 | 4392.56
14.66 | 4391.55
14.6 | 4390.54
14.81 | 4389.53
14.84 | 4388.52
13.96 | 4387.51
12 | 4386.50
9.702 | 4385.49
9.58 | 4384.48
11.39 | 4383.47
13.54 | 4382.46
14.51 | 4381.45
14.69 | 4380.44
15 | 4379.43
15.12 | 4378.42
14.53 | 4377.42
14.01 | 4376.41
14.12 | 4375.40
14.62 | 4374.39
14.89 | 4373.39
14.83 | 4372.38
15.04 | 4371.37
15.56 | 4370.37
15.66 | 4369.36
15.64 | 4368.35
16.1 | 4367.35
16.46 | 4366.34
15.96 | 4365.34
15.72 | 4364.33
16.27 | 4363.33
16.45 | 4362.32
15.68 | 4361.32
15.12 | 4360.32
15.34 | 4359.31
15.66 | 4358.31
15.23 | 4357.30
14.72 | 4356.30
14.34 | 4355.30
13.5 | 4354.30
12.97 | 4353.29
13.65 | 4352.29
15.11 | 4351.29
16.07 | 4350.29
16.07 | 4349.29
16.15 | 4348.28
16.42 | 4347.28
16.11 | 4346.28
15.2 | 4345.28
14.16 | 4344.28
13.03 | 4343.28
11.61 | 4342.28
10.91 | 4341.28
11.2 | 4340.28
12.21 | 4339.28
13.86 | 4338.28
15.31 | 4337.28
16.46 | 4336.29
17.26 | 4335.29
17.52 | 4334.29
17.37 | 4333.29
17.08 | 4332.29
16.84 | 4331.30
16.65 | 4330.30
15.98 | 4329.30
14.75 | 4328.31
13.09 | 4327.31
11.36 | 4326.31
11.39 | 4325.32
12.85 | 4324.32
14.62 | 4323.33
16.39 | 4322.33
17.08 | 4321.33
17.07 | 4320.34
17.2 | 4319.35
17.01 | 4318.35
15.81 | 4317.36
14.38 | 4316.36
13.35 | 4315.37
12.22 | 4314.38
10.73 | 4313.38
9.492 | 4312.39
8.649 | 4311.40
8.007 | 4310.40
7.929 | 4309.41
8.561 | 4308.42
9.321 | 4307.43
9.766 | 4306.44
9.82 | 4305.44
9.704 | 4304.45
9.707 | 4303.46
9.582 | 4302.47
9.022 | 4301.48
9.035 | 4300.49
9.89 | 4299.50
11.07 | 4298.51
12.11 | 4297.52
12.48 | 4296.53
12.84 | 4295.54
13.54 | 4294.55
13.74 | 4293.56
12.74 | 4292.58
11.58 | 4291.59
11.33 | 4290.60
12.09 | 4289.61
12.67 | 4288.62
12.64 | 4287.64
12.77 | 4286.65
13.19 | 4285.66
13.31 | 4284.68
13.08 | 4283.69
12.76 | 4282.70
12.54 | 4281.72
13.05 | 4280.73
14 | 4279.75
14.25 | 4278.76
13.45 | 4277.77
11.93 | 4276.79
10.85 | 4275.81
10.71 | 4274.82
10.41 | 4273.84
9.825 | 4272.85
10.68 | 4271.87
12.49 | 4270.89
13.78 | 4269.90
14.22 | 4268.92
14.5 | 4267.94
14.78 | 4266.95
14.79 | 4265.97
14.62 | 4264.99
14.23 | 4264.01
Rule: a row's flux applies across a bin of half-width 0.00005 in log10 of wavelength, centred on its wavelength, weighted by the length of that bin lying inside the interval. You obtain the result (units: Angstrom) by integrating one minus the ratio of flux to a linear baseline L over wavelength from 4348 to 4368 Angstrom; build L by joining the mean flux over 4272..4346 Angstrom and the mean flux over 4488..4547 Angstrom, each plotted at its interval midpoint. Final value -2.0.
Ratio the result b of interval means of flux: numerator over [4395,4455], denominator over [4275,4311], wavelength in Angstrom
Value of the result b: 1.38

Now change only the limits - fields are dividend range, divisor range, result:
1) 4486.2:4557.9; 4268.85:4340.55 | 1.38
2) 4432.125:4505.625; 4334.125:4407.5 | 1.15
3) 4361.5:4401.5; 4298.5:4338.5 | 1.13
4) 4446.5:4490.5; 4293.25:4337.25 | 1.29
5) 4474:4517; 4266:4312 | 1.53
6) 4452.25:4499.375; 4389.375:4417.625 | 1.13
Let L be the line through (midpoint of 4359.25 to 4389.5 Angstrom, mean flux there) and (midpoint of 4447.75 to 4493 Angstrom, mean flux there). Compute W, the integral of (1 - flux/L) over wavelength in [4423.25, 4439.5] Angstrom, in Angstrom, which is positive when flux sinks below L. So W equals -0.4 Angstrom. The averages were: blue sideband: 14.5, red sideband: 16.7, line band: 16.2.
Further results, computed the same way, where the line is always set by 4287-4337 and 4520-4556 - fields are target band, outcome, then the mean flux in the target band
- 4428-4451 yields -1.8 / 16.5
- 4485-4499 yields -0.9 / 17.4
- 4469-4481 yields -1.1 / 17.5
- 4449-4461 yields -0.1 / 15.7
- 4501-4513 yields -1.4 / 18.5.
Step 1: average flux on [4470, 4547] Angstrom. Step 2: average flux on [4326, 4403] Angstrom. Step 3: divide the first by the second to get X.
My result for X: 1.2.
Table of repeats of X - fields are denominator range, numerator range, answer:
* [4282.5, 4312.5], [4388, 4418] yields 1.34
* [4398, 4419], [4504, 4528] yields 1.24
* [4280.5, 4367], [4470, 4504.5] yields 1.29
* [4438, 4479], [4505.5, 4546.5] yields 1.07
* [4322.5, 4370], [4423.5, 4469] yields 1.08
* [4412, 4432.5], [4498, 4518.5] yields 1.13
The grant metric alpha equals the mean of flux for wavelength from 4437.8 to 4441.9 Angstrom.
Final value 17.2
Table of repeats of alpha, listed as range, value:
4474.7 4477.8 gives 17.8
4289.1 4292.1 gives 11.6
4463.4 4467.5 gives 16.6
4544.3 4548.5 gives 17.7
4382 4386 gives 11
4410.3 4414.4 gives 16.2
